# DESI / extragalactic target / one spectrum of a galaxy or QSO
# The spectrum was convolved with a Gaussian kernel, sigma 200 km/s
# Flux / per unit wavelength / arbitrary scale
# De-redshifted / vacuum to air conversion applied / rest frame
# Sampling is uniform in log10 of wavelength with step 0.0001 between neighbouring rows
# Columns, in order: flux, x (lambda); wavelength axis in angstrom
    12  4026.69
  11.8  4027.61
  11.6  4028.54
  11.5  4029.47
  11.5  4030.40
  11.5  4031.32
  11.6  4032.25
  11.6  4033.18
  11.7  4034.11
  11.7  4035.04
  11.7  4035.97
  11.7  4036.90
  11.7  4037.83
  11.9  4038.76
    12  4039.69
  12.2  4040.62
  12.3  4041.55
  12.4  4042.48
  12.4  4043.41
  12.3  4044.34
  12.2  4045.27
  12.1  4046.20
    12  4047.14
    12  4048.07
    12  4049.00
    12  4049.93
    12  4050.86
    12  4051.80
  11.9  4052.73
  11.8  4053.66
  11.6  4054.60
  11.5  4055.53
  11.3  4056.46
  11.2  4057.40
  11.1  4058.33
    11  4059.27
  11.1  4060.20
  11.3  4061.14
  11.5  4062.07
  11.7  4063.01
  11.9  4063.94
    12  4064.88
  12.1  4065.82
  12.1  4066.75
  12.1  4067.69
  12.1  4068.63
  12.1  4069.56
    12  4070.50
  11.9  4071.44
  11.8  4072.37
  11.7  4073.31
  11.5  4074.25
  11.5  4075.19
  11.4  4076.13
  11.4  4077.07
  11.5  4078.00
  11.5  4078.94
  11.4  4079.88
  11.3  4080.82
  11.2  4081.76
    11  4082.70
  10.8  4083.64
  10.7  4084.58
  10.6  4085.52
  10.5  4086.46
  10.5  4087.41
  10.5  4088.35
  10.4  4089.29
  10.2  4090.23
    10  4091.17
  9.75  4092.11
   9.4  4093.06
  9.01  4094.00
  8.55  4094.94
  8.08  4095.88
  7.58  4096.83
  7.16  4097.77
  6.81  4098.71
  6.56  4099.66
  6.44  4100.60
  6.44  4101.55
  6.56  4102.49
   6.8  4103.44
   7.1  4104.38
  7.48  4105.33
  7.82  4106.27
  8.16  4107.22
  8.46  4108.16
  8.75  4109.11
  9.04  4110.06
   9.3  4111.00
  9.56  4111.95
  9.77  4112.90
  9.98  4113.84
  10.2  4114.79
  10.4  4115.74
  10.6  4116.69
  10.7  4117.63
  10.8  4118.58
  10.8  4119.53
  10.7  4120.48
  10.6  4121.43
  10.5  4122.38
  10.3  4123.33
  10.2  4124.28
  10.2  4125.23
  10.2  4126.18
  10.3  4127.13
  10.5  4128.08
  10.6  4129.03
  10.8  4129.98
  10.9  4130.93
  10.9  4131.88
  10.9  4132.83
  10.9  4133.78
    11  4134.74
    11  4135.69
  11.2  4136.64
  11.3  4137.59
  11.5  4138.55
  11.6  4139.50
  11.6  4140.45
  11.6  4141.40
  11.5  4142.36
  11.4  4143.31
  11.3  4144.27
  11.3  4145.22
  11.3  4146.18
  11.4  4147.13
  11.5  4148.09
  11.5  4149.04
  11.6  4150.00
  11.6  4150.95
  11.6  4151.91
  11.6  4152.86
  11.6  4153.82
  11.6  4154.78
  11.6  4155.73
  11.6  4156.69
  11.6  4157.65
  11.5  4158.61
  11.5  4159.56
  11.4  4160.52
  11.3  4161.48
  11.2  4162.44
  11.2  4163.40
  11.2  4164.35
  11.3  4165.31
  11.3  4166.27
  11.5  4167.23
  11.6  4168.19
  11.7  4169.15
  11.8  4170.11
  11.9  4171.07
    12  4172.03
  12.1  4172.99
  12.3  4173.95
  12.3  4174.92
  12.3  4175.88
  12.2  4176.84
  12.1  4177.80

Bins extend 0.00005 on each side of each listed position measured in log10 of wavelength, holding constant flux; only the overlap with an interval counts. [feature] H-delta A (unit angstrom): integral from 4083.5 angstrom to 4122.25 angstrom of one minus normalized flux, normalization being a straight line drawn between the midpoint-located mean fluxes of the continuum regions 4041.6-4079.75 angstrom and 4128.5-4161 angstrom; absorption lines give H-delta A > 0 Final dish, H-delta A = 8.2 angstrom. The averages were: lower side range 11.8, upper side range 11.3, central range 9.11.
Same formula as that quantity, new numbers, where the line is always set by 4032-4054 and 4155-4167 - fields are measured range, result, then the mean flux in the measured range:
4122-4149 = 1.23 angstrom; 11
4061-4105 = 5.93 angstrom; 10.2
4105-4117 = 2.52 angstrom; 9.2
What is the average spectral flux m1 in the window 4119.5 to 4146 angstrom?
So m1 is 10.9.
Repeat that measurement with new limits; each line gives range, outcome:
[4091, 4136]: 9.34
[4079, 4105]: 9.11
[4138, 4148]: 11.4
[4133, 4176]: 11.5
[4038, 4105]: 10.8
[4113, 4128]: 10.4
